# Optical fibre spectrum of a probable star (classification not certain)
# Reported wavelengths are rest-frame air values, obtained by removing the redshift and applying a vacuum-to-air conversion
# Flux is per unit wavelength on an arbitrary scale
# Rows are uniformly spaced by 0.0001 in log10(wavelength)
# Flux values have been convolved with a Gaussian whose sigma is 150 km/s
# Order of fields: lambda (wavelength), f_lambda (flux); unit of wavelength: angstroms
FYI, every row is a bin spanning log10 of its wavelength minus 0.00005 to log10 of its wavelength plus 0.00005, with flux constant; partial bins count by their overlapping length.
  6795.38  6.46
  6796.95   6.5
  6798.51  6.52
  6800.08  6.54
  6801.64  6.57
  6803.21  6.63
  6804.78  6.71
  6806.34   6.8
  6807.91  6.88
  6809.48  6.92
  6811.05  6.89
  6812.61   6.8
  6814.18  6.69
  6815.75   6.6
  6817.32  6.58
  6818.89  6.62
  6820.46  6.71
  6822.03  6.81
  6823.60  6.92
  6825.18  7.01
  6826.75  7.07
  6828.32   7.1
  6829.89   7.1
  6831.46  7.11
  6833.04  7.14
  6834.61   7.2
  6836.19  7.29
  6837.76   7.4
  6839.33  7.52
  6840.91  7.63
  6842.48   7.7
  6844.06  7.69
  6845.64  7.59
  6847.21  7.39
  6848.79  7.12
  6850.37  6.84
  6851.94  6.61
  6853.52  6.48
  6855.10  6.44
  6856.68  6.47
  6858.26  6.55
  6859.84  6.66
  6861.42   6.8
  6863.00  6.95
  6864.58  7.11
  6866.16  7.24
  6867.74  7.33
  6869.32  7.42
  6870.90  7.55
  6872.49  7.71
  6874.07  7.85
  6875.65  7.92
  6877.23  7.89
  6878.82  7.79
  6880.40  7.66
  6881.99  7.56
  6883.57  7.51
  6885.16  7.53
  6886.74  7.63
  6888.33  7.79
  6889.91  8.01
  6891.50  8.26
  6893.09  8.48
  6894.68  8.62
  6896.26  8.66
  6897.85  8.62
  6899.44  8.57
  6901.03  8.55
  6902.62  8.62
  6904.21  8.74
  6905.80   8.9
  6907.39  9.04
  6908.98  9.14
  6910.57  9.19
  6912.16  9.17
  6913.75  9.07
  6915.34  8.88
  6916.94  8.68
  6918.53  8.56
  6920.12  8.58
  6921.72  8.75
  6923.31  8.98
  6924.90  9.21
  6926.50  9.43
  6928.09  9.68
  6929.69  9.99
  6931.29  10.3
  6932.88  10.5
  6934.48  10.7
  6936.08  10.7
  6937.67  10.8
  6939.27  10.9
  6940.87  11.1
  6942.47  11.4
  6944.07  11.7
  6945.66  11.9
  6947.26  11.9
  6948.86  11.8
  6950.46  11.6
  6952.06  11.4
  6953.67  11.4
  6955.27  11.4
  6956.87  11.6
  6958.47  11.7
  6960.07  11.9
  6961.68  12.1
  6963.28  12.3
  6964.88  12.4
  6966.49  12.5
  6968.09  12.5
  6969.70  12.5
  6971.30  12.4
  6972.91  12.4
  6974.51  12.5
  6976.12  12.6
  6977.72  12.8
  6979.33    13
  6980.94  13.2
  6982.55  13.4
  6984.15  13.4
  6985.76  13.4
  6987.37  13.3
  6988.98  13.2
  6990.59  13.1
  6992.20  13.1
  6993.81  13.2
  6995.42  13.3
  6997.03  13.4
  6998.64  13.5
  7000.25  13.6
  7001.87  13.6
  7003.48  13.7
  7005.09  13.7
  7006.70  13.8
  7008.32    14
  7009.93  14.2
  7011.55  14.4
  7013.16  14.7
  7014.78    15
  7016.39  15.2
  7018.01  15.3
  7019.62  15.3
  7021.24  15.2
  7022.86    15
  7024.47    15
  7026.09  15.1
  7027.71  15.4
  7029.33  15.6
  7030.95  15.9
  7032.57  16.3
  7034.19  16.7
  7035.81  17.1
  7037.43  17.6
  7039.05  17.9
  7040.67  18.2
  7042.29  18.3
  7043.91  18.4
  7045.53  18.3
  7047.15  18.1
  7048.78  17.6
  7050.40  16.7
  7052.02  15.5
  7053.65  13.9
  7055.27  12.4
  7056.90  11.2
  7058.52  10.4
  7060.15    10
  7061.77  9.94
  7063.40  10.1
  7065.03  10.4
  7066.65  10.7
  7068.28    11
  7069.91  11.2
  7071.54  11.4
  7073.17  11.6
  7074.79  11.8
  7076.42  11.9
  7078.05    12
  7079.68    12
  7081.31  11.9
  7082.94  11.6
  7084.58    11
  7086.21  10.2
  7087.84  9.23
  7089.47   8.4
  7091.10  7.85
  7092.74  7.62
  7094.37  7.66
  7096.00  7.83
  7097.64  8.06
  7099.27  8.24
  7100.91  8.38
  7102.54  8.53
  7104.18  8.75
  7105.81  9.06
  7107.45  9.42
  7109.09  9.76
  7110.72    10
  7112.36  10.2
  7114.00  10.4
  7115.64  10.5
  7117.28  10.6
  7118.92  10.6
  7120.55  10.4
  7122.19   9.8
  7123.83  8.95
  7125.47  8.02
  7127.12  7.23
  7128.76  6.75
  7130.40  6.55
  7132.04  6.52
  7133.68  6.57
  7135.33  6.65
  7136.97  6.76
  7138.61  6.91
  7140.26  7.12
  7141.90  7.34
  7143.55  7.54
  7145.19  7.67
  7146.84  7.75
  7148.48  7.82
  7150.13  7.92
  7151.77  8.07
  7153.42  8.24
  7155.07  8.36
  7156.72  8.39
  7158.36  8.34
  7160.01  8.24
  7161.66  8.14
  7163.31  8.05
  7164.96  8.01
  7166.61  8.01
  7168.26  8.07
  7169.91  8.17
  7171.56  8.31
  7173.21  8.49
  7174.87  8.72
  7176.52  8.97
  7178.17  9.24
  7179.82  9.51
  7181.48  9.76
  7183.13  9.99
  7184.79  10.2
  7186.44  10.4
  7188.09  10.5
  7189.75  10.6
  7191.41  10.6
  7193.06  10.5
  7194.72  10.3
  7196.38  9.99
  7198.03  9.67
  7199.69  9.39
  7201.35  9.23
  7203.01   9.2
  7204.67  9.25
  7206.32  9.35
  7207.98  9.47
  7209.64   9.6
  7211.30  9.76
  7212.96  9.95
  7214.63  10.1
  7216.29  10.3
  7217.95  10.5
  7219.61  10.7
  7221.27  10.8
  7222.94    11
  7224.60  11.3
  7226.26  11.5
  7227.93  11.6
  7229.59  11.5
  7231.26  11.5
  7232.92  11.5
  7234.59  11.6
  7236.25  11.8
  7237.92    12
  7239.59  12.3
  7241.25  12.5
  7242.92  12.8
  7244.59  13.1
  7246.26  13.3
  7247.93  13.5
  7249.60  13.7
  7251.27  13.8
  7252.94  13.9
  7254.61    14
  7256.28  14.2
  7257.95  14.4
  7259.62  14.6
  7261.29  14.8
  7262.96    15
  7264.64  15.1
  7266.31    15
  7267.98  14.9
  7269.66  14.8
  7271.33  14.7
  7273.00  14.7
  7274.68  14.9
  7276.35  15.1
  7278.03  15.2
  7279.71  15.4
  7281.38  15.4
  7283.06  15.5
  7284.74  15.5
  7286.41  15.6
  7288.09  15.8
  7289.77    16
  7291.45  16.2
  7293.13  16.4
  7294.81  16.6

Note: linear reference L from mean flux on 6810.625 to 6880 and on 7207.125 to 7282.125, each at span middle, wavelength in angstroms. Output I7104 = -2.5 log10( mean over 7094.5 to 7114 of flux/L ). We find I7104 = 0.21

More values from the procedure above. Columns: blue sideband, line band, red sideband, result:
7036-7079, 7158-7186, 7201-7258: 0.37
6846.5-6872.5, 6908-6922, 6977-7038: 0.10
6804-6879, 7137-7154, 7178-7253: 0.32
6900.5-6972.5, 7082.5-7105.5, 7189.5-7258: 0.24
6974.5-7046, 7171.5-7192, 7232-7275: 0.40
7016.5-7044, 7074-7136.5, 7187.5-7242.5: 0.46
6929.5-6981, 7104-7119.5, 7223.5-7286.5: 0.27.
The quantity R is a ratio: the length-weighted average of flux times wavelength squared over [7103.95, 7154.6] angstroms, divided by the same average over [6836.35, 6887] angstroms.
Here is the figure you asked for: 1.24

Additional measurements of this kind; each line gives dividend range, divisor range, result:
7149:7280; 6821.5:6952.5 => 1.45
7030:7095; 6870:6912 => 1.66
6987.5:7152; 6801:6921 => 1.64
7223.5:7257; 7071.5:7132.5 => 1.38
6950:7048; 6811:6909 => 1.97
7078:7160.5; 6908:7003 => 0.79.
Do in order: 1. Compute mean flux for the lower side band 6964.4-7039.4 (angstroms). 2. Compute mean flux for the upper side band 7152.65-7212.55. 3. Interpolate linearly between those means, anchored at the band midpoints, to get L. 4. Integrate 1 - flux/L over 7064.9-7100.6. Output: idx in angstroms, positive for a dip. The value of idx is 5.4 angstroms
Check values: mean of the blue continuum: 14.1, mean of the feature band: 10.1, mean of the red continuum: 9.2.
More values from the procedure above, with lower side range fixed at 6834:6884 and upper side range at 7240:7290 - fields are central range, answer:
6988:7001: -4.8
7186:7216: 7.9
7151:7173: 7.8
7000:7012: -4.8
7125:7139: 6.1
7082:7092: 1.4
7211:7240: 5.7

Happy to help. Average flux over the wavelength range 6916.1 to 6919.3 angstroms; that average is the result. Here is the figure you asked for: 8.61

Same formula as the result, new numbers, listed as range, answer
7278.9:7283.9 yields 15.4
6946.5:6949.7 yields 11.8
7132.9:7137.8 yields 6.66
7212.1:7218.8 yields 10.2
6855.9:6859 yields 6.51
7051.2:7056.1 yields 13.9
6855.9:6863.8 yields 6.69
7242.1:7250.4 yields 13.3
